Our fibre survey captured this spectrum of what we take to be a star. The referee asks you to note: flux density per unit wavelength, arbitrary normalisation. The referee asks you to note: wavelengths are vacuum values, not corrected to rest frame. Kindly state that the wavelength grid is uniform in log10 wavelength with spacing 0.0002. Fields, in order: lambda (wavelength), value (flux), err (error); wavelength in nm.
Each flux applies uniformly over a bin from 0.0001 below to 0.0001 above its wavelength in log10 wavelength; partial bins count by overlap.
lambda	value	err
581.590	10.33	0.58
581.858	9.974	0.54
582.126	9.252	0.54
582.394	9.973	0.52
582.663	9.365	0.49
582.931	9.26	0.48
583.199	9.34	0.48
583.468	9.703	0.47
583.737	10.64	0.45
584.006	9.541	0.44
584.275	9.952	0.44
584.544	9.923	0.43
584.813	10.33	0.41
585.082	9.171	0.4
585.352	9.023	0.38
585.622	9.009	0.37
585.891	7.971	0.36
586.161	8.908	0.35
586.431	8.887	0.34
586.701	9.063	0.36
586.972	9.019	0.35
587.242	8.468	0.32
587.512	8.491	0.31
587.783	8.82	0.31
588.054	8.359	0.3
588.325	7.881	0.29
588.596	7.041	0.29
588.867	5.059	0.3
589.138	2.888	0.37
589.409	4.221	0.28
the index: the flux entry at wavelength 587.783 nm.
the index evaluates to 8.82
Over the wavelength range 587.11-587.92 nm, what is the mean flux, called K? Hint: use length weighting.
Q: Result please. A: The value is 8.59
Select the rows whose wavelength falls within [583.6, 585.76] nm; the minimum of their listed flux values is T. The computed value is 9.009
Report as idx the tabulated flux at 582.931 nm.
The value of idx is 9.26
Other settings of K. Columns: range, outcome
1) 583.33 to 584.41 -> 9.95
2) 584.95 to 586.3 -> 8.81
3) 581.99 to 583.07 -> 9.47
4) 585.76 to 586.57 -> 8.59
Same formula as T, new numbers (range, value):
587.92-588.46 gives 7.881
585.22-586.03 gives 7.971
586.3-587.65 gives 8.468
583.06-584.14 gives 9.34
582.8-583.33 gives 9.26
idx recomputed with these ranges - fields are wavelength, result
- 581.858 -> 9.974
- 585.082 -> 9.171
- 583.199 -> 9.34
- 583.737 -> 10.64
